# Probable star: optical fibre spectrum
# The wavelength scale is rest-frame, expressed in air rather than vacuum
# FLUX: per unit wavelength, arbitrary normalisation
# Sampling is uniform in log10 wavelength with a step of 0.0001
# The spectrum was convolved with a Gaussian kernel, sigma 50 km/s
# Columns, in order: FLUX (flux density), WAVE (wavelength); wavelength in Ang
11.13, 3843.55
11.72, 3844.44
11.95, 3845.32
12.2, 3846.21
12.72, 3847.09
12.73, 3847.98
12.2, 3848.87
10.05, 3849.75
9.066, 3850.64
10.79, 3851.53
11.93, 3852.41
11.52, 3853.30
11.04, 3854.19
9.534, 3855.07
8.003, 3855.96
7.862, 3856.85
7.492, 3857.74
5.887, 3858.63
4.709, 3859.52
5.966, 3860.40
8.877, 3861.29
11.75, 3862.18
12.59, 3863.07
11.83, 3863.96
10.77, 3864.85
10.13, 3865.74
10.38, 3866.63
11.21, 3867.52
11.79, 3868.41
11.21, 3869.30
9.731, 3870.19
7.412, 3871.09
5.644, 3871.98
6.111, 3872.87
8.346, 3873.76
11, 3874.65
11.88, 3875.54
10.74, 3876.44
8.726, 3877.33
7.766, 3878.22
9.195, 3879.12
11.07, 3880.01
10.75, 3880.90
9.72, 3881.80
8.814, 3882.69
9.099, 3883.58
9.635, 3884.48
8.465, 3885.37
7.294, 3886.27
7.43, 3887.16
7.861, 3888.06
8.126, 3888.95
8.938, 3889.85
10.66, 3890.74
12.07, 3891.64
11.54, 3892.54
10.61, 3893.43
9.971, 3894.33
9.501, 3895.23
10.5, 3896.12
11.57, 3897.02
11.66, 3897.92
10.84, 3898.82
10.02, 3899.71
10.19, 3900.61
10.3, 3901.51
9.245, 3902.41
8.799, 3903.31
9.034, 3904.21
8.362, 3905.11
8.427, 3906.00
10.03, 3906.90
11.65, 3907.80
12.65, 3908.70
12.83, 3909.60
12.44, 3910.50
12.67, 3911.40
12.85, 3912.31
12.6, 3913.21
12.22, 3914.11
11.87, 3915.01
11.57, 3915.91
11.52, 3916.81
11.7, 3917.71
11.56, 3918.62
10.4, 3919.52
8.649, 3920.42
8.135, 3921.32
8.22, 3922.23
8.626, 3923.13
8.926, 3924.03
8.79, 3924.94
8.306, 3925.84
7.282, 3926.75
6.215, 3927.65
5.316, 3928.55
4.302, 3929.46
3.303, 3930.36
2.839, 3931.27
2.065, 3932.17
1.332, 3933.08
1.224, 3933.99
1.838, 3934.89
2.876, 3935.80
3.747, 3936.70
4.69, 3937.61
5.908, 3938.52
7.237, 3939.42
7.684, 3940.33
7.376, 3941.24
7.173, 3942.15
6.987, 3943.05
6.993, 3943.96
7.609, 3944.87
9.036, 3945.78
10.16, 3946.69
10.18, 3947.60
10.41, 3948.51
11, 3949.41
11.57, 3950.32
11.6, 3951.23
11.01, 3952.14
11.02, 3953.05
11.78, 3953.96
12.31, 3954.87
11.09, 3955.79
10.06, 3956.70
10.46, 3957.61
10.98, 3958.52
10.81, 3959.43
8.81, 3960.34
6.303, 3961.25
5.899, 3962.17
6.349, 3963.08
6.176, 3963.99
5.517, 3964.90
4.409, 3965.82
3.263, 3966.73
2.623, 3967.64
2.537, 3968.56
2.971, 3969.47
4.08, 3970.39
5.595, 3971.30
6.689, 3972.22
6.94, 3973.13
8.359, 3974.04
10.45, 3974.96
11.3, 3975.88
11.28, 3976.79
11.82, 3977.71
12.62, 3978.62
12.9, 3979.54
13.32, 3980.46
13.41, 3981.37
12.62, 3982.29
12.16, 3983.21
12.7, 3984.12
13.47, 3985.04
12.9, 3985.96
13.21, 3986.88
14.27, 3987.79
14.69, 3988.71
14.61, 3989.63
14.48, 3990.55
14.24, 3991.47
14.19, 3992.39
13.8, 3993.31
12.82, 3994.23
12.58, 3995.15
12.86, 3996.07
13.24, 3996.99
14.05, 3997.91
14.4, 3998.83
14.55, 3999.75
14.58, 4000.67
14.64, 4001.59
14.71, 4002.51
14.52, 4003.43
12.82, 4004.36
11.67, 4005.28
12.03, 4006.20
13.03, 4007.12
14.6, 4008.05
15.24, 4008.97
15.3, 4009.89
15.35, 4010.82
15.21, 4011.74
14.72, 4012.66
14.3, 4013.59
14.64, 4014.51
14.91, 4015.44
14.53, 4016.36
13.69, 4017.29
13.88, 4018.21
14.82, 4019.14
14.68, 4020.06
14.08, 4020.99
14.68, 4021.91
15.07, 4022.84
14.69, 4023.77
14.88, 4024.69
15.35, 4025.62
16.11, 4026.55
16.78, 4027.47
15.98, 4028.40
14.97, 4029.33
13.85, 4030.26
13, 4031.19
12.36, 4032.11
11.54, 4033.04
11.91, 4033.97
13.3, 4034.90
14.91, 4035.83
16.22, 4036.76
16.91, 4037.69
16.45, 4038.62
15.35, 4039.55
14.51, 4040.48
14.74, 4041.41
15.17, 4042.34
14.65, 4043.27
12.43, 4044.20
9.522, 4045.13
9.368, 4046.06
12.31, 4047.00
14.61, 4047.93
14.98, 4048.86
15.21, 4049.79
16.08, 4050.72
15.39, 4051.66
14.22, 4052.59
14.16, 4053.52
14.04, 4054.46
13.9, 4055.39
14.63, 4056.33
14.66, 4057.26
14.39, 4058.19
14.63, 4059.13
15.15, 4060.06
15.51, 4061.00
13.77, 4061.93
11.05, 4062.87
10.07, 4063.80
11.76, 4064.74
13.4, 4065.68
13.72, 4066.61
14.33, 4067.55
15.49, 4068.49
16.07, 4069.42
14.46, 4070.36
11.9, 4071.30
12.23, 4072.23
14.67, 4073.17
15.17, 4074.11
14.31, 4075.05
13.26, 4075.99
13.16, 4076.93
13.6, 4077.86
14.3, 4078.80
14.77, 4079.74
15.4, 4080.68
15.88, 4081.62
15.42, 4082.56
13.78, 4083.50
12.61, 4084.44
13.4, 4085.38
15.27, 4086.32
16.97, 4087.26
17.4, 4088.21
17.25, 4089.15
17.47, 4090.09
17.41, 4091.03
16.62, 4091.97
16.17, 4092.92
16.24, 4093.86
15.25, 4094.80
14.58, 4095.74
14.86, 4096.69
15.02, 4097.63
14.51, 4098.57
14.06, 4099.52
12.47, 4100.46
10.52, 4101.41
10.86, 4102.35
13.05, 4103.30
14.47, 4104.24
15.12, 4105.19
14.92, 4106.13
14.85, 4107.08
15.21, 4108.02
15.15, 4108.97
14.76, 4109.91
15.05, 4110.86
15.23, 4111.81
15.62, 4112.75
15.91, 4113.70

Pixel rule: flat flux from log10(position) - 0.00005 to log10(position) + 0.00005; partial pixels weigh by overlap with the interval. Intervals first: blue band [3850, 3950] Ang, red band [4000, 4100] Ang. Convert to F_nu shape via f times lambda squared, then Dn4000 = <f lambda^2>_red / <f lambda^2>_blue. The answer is 1.7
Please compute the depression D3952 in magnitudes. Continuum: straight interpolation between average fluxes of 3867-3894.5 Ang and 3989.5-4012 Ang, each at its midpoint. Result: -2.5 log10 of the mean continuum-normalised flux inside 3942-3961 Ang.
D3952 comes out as 0.20 mag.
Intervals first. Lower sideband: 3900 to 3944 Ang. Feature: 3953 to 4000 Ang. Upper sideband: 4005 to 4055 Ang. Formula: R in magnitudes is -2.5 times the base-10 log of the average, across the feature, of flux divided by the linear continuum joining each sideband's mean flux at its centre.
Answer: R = 0.09 mag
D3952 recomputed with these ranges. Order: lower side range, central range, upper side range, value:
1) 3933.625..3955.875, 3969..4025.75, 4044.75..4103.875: -0.216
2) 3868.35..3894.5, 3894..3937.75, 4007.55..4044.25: 0.205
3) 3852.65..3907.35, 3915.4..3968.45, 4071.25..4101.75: 0.407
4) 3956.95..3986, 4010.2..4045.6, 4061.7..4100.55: -0.235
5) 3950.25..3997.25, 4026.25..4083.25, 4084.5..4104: -0.061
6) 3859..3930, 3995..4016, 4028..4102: -0.113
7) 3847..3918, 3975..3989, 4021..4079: -0.024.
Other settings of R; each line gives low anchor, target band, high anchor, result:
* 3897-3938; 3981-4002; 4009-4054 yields -0.11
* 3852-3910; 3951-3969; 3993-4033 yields 0.46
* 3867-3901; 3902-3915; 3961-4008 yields -0.11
